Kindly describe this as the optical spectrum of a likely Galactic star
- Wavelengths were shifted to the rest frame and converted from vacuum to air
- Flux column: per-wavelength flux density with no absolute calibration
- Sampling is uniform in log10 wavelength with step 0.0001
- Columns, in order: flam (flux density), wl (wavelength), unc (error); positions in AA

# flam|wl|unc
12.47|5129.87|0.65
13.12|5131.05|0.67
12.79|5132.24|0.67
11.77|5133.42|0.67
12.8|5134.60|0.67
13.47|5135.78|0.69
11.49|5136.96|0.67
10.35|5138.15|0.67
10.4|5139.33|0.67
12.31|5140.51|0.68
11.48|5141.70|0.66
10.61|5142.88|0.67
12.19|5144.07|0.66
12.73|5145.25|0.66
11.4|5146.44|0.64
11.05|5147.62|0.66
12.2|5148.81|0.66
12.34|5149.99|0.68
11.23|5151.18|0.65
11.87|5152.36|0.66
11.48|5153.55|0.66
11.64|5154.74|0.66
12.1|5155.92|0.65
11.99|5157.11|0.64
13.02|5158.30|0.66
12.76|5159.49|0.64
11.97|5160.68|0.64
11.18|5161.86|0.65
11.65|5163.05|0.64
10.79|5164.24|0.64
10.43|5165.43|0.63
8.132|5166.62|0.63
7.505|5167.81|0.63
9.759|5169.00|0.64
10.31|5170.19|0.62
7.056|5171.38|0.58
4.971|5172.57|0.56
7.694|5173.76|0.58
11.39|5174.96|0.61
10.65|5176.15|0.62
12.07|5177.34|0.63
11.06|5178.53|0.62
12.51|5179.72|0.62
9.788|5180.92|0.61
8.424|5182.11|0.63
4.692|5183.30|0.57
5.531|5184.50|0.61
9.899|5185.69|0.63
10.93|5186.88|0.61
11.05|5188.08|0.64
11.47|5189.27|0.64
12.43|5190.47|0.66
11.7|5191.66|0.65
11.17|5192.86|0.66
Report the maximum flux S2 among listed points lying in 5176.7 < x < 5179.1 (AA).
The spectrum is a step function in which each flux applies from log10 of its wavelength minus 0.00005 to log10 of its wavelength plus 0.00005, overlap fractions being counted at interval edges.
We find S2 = 12.07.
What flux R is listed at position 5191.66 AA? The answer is 11.7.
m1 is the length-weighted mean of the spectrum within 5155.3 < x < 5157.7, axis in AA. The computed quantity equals 12.1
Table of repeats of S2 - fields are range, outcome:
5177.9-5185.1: 12.51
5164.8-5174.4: 10.43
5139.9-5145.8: 12.73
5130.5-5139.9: 13.47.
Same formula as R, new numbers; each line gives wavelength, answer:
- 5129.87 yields 12.47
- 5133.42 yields 11.77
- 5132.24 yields 12.79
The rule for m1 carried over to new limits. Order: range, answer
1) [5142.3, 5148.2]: 11.6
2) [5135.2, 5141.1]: 11.6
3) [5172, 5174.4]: 6.4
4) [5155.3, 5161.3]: 12.4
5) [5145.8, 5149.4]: 11.6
